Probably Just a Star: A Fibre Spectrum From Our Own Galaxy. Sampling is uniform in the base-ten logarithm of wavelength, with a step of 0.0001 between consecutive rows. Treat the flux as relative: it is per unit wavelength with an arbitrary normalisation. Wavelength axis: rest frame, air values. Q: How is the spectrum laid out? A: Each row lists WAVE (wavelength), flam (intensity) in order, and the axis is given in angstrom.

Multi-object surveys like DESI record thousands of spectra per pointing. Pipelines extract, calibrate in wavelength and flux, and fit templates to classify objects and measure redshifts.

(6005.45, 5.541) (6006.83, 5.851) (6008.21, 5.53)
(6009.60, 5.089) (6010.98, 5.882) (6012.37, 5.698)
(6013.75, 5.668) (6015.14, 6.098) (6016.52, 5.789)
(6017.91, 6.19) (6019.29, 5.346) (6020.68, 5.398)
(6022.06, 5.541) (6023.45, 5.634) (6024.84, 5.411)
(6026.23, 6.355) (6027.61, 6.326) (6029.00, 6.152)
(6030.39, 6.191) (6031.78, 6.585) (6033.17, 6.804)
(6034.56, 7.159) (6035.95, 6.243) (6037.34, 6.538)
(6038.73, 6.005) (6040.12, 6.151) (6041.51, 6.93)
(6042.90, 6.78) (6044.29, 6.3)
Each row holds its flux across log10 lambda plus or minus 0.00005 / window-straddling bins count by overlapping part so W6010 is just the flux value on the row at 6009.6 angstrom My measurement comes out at 5.089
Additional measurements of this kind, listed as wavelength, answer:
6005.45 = 5.541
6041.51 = 6.93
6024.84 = 5.411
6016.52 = 5.789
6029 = 6.152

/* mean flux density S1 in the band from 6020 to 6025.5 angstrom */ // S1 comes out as 5.5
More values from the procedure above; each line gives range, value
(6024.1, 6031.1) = 6.08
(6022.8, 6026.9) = 5.79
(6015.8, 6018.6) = 6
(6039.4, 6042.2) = 6.54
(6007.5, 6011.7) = 5.5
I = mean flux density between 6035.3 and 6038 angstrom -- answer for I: 6.39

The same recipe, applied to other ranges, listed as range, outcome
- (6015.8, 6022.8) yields 5.66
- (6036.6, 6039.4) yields 6.27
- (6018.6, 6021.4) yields 5.39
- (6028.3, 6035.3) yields 6.57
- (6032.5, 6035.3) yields 6.97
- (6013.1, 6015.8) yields 5.87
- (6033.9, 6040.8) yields 6.42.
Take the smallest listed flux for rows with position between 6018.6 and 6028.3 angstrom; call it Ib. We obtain 5.346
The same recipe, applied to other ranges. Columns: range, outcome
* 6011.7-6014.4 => 5.668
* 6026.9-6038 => 6.152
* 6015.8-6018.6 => 5.789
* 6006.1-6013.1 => 5.089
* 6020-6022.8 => 5.398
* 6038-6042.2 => 6.005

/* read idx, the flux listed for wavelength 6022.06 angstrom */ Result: 5.541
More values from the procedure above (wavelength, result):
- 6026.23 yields 6.355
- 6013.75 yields 5.668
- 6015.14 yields 6.098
